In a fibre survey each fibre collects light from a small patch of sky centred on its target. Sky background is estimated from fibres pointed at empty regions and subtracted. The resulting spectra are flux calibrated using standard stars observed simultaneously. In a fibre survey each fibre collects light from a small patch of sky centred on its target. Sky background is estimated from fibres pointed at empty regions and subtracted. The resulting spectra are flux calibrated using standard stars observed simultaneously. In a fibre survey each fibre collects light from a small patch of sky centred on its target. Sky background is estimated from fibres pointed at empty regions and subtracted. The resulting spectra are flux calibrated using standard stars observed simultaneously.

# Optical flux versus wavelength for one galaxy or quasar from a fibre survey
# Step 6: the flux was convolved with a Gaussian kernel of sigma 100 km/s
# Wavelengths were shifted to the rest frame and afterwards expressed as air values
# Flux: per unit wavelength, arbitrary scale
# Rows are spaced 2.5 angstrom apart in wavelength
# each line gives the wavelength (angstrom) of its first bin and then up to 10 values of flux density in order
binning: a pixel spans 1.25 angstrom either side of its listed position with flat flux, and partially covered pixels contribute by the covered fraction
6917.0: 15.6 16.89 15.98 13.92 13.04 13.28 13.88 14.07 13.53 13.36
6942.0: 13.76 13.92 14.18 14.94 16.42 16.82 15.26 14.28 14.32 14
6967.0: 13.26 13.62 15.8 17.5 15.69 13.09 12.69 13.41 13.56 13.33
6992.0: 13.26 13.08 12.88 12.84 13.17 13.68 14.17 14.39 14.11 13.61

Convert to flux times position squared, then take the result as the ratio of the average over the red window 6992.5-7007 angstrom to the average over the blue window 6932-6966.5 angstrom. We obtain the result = 0.9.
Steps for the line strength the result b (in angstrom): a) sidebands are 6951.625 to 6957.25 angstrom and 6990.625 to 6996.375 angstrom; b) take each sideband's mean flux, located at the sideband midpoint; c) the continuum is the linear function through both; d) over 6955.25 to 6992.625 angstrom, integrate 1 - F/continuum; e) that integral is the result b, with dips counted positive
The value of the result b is 1.1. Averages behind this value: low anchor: 16.3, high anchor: 13.1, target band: 14.3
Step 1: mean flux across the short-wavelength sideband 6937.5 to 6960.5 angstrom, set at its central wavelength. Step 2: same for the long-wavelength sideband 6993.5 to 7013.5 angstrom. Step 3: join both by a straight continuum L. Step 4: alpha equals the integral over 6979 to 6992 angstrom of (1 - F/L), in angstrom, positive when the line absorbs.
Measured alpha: 0.7 angstrom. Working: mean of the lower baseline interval 14.7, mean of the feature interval 13.2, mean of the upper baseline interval 13.5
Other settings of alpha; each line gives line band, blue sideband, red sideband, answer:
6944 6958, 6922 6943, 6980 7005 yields -1.8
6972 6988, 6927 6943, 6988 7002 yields -1.5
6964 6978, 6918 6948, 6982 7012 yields -1.3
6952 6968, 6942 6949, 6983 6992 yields -1.1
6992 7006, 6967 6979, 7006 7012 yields 1.3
